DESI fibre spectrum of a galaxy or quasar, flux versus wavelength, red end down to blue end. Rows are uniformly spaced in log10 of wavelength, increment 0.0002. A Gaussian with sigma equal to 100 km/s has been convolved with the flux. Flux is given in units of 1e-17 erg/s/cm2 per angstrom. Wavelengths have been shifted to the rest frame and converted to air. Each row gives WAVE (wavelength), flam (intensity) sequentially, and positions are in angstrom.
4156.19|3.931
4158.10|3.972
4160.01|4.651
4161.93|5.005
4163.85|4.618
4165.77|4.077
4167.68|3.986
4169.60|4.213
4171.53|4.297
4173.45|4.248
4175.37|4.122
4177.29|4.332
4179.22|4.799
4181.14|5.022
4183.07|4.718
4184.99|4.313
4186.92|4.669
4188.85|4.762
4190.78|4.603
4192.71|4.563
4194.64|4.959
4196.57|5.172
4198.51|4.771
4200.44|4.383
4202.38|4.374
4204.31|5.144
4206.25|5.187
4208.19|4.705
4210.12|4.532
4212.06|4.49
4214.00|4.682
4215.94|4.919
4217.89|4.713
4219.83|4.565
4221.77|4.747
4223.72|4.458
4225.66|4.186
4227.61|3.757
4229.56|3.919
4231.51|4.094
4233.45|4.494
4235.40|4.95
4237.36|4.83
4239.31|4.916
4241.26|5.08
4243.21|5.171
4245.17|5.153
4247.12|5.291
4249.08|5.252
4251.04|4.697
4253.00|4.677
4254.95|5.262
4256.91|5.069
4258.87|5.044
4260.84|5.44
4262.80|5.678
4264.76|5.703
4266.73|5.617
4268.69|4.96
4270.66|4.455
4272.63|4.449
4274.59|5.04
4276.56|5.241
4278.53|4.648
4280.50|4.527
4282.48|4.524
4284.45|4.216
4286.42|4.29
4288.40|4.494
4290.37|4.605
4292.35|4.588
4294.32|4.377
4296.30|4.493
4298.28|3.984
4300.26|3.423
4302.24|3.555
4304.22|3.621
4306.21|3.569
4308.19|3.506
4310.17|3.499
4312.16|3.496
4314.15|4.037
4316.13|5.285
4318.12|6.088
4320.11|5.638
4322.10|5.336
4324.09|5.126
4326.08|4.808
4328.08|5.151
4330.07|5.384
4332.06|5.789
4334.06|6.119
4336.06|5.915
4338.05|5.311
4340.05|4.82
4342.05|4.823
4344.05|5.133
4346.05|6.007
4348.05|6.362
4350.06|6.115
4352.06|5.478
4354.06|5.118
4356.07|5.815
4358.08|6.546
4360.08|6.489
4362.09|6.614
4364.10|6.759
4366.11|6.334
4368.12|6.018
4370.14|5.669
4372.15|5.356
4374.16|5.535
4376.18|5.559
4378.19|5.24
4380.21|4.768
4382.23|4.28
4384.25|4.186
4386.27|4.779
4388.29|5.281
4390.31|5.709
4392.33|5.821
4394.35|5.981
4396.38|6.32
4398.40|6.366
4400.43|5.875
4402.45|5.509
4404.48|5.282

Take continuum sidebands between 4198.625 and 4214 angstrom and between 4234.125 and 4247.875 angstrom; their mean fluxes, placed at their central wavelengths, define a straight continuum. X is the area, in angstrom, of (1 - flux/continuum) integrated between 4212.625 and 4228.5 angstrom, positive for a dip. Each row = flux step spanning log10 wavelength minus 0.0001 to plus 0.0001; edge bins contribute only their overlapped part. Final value 1.1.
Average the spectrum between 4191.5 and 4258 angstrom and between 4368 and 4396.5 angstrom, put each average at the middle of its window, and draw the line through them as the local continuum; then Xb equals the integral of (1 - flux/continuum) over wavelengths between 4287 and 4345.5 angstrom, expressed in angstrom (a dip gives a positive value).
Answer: 4.4 angstrom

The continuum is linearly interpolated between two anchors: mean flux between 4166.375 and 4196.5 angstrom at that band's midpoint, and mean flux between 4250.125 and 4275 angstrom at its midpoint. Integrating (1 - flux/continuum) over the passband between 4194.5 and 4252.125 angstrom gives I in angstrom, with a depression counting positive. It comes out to 1.2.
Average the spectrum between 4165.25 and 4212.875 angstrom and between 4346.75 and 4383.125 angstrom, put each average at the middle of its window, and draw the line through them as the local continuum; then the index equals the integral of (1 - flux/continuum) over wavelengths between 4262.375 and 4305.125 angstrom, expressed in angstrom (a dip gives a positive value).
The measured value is 5.5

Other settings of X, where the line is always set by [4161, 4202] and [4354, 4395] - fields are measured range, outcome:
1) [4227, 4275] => 0.1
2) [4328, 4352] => -0.7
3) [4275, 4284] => 0.7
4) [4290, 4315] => 6.4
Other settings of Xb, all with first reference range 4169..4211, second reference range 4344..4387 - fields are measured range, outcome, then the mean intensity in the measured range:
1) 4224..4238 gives 1.6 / 4.31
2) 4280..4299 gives 2.9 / 4.41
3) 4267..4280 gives 0.7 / 4.84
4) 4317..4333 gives 0.0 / 5.41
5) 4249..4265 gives -0.5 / 5.18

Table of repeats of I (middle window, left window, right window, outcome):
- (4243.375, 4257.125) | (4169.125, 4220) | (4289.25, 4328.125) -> -1.6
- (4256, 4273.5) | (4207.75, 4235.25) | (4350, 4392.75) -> -1.4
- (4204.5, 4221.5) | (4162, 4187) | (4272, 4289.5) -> -0.9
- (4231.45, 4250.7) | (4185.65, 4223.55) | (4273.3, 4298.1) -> -1.3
